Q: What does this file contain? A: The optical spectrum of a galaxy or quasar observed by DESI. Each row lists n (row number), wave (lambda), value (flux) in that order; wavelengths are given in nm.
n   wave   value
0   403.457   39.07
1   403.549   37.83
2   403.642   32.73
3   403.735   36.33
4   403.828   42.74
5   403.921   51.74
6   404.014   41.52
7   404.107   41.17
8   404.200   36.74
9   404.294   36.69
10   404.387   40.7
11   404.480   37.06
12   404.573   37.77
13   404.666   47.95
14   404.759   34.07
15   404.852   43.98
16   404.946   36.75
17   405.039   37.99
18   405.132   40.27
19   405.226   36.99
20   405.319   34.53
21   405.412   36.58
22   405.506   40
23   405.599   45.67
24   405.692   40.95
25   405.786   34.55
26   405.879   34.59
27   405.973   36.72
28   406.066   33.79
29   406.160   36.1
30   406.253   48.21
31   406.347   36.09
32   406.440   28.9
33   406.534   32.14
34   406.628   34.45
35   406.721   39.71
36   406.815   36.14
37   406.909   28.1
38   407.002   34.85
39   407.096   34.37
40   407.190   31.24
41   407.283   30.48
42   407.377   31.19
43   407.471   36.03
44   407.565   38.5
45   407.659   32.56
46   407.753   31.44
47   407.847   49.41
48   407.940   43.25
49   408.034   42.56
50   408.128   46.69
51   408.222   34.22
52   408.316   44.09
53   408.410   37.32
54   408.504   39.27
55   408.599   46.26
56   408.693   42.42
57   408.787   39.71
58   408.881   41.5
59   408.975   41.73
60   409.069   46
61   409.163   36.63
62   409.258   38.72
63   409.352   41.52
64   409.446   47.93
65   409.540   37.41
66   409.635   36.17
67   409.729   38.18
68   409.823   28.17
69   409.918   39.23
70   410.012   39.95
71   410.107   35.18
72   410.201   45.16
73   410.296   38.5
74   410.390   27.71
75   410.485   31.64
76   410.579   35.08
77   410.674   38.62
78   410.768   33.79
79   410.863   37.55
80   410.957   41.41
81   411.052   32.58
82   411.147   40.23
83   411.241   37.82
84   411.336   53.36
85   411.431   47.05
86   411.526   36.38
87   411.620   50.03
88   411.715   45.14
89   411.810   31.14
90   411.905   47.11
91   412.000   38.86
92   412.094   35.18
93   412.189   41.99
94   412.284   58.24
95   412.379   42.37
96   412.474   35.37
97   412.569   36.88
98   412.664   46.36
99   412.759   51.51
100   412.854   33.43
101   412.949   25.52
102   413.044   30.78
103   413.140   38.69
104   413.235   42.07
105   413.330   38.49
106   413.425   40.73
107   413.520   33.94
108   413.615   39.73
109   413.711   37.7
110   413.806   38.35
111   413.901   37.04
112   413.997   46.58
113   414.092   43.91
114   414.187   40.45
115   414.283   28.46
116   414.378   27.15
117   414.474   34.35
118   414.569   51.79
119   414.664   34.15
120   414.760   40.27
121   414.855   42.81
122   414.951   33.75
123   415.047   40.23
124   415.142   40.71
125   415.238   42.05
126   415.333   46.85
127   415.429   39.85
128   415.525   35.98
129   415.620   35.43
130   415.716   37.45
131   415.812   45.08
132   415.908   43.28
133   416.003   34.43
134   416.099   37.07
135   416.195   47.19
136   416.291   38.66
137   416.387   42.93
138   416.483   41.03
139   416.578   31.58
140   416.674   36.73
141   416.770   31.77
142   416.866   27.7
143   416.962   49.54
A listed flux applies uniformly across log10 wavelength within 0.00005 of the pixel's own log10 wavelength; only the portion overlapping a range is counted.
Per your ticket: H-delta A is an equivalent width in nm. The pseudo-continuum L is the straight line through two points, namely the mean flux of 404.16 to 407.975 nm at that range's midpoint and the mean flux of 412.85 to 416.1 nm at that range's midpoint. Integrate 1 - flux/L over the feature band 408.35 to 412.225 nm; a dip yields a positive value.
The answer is -0.19 nm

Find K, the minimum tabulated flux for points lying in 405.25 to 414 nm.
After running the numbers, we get 25.52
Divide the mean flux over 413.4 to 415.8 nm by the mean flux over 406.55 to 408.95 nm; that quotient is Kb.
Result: 1.0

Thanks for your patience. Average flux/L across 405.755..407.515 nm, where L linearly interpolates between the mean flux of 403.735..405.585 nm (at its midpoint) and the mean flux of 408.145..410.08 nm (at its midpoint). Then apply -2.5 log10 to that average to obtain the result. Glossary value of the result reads 0.15 mag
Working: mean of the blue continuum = 39.8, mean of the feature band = 34.6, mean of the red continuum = 39.9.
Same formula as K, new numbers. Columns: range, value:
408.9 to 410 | 28.17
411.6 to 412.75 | 31.14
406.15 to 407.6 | 28.1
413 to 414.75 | 27.15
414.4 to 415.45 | 33.75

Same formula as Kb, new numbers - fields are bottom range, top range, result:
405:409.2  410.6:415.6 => 1.05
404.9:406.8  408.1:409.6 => 1.11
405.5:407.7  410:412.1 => 1.10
